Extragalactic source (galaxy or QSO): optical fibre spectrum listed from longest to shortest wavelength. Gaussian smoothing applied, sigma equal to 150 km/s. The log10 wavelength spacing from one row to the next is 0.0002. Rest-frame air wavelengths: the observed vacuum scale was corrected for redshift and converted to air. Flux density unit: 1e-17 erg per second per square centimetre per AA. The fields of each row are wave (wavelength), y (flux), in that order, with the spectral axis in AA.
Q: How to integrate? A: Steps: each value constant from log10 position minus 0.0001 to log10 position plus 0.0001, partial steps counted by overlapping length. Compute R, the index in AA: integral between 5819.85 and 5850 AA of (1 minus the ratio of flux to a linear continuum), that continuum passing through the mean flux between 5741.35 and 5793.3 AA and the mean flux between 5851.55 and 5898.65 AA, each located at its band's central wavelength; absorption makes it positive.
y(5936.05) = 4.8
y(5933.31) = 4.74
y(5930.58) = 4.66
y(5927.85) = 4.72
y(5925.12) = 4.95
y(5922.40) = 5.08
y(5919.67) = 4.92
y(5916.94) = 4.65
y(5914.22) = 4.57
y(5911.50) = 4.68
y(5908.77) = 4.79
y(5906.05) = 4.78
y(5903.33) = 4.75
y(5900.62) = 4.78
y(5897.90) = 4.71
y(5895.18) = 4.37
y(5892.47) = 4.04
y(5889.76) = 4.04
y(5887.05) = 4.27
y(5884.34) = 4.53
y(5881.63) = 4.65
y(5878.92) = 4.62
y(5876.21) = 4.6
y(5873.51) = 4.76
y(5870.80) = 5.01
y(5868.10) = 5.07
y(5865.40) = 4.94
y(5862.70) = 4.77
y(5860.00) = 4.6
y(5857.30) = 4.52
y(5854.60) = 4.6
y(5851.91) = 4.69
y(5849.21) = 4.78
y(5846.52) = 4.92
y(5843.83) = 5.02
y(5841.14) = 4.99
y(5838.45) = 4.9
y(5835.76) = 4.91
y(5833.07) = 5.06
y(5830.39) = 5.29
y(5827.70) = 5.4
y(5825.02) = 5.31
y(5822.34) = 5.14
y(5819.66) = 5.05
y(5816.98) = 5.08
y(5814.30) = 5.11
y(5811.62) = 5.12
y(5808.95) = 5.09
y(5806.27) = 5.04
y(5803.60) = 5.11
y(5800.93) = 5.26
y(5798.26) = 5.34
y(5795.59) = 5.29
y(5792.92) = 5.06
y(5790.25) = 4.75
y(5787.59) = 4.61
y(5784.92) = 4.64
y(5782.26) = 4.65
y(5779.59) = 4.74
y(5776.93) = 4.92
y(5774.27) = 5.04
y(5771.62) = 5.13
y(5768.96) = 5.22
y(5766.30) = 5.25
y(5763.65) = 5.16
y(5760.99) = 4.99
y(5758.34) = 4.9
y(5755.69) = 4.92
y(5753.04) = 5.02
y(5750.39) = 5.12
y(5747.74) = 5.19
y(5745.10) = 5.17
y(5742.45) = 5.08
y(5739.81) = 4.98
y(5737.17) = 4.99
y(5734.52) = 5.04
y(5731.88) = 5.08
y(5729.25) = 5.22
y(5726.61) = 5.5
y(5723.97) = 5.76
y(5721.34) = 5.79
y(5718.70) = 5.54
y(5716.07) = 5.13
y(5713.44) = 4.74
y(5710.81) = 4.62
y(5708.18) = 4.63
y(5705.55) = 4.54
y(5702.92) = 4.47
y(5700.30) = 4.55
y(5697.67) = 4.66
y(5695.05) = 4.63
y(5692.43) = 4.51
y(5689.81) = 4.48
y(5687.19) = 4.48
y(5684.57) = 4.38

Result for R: -2.1 AA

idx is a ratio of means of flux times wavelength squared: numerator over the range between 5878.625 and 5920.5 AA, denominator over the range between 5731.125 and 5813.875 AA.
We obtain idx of 0.95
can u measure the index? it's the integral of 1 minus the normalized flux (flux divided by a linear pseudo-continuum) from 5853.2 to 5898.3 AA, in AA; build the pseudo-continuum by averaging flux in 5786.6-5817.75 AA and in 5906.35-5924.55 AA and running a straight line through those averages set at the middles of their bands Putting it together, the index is 2.8 AA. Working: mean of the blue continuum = 5.08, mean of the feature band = 4.59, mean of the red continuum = 4.79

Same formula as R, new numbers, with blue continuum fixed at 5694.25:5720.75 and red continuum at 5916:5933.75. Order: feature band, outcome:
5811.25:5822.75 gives -0.70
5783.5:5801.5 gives -0.68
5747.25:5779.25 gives -1.77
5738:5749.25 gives -0.73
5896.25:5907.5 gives 0.18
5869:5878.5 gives 0.06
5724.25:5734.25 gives -1.06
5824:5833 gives -0.92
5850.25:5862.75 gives 0.48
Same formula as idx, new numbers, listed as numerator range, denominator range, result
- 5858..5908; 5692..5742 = 0.98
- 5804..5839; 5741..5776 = 1.03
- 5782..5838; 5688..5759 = 1.05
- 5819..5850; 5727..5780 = 1.03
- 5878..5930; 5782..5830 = 0.94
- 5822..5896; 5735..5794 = 0.99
